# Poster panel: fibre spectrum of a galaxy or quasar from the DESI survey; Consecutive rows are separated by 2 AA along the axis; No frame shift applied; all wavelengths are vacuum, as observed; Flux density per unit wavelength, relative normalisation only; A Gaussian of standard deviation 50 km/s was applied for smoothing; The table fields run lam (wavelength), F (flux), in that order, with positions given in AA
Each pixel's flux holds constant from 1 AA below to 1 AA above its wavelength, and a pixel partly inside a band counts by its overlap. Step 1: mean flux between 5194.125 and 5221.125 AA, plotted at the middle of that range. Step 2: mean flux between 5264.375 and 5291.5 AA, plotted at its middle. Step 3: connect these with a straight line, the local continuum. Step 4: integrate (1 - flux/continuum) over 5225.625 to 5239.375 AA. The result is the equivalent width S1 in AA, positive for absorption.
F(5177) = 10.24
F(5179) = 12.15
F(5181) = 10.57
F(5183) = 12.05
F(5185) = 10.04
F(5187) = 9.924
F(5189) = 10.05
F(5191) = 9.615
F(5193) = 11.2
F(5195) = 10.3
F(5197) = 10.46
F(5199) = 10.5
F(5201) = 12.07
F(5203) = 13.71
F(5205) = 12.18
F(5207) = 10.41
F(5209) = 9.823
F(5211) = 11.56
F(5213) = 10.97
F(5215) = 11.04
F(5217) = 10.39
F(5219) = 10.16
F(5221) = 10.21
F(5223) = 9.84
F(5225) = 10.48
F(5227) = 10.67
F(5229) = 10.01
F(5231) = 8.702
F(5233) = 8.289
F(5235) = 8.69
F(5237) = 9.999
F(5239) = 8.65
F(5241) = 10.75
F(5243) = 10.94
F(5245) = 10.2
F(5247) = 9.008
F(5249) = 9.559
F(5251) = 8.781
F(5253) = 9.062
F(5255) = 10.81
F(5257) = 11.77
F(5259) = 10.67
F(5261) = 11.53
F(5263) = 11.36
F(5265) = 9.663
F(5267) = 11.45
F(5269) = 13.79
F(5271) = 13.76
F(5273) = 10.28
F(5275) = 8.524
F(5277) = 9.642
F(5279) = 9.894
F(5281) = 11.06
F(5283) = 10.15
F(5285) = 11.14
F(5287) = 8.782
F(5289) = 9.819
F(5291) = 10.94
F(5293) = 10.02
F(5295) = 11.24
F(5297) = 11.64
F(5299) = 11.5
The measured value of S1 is 1.9 AA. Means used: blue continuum 11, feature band 9.35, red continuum 10.6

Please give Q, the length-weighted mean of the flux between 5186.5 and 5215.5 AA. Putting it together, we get 10.9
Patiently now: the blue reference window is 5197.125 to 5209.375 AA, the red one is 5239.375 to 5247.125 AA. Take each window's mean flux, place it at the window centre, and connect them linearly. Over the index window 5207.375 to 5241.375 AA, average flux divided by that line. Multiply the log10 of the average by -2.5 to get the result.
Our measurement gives 0.085 mag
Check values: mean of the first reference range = 11.5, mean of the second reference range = 10.2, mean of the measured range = 10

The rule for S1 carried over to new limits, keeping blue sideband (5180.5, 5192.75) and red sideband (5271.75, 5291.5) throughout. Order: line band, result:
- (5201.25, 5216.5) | -1.6 AA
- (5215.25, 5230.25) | 0.0 AA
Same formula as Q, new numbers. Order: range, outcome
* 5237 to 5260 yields 10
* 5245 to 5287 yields 10.5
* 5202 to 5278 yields 10.5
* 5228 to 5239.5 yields 9.07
